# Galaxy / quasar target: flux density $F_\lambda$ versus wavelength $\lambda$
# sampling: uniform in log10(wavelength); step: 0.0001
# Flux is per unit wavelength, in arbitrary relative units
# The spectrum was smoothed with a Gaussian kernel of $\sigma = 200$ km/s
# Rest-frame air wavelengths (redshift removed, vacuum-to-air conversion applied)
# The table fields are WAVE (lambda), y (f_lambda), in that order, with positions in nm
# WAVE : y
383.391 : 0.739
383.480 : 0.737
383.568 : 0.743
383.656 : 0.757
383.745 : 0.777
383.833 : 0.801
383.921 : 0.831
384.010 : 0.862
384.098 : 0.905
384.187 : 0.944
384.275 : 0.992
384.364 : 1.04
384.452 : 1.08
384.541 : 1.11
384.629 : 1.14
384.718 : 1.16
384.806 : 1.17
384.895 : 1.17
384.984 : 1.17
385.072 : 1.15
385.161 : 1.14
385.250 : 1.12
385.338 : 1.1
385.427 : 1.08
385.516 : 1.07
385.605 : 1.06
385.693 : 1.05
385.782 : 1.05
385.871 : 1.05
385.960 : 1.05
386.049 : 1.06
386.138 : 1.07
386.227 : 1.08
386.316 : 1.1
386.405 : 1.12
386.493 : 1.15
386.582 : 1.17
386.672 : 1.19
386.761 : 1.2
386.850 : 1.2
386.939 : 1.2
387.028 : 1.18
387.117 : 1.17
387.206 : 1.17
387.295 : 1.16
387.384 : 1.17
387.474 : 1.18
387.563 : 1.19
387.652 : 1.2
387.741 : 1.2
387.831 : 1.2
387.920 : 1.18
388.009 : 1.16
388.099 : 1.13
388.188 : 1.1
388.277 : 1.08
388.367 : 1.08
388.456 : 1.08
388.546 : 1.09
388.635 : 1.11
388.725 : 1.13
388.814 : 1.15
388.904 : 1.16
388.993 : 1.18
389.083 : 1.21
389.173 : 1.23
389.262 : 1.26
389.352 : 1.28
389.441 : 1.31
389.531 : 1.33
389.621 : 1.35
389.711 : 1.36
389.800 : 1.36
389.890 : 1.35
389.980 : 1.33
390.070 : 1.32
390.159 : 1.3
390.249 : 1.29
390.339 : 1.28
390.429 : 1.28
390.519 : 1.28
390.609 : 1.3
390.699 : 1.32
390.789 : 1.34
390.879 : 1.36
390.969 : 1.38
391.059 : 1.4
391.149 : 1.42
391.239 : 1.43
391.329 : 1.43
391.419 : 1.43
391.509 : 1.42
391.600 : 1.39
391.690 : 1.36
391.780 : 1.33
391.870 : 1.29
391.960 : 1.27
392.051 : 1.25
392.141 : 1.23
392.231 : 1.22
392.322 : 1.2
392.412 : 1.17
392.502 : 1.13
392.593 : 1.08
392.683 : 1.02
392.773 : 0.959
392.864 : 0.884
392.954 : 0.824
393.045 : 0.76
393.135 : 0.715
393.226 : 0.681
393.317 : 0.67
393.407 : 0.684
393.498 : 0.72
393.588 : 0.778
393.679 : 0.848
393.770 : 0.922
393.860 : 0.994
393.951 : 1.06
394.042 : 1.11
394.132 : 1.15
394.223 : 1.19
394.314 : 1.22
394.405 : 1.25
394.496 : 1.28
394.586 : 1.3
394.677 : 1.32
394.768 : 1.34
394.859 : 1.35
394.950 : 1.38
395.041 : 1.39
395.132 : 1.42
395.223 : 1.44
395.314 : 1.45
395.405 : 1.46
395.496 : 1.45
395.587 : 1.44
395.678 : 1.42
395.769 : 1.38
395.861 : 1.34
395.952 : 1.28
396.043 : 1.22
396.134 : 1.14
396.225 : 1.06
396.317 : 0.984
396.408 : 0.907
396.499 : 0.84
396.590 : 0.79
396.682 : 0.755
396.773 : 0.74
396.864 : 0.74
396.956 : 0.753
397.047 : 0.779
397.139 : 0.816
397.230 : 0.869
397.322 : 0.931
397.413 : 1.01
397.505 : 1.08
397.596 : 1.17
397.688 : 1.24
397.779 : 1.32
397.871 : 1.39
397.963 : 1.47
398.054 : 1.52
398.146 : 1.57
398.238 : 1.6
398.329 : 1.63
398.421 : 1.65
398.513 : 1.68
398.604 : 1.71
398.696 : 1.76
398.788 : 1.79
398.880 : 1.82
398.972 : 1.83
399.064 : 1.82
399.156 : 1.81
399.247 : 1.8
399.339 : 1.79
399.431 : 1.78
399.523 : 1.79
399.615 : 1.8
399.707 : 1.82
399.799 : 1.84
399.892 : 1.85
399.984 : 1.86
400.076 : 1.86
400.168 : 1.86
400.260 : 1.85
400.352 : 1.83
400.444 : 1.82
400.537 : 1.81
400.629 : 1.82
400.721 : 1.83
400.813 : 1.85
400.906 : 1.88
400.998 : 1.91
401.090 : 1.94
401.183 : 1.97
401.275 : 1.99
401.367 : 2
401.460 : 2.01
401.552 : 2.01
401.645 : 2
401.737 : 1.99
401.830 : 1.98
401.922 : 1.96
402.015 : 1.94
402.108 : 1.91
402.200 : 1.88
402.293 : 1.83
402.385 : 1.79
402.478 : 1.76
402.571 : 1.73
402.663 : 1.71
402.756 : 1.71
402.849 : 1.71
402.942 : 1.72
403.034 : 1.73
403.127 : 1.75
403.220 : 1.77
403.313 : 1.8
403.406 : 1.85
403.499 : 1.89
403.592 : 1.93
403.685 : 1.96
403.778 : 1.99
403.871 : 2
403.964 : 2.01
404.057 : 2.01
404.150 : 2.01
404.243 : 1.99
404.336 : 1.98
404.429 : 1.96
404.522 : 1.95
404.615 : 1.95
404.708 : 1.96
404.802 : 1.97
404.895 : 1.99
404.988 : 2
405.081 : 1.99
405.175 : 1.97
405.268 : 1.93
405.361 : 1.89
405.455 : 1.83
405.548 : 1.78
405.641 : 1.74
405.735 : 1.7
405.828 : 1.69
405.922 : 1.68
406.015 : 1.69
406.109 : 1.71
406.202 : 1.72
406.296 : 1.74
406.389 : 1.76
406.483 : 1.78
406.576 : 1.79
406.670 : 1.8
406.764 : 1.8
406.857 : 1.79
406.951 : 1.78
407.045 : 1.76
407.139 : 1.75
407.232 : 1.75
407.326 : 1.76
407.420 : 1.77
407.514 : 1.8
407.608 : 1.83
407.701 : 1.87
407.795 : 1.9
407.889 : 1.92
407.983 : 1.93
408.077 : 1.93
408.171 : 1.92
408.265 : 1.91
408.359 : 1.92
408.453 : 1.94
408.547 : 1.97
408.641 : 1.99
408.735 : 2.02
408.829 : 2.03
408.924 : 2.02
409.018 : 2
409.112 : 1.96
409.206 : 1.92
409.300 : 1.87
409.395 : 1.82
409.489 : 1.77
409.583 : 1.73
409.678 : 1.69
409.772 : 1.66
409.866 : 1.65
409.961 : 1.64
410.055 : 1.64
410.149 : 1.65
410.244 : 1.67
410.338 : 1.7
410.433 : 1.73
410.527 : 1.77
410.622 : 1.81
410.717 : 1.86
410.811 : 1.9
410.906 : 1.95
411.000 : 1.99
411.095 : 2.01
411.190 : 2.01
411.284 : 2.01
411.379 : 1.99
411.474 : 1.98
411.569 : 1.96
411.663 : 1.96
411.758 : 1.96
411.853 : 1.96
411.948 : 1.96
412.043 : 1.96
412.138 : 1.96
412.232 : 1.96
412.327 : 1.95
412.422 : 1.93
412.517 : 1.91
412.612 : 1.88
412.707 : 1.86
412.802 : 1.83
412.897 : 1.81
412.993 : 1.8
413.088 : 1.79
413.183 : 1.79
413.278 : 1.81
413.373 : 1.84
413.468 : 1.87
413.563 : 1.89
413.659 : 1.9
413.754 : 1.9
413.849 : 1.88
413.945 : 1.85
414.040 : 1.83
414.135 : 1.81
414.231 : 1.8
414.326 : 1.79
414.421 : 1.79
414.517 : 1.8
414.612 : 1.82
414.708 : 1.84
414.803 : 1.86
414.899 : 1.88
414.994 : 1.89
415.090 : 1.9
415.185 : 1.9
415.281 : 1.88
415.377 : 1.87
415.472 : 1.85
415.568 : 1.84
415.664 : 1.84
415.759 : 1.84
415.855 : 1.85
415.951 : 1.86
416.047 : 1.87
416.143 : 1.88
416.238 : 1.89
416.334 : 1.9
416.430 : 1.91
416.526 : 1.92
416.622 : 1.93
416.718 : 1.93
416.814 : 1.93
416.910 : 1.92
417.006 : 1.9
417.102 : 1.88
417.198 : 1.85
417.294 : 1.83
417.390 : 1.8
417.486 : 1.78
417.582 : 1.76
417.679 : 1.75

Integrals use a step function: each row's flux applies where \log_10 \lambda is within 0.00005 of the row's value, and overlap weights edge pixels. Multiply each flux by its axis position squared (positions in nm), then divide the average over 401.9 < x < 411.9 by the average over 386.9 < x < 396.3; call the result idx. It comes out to 1.66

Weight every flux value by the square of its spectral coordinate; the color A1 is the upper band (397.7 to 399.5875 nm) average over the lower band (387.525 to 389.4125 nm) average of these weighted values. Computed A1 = 1.5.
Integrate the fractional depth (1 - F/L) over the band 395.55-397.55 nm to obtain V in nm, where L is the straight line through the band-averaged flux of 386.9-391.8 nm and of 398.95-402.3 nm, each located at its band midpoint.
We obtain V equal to 0.77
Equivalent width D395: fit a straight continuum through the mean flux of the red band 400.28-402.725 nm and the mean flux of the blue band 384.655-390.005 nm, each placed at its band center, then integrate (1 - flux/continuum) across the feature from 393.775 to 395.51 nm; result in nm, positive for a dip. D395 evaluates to 0.29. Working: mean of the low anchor 1.17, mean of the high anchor 1.89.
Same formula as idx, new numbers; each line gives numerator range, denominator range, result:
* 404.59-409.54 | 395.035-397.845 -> 1.76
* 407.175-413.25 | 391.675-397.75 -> 1.85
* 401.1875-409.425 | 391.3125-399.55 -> 1.59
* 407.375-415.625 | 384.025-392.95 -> 1.76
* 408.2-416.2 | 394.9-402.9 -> 1.28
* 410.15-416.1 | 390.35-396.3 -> 1.72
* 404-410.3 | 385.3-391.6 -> 1.67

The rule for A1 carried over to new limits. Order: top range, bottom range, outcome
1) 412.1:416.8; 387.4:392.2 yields 1.67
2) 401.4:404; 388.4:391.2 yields 1.56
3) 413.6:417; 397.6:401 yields 1.17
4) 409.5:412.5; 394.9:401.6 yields 1.31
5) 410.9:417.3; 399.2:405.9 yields 1.06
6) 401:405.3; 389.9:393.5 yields 1.71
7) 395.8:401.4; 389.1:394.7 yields 1.31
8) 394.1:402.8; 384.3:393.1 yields 1.35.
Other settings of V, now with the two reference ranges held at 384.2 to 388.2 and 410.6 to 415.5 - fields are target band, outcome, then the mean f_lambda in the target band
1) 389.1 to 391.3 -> -0.148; 1.33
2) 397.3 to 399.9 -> -0.202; 1.6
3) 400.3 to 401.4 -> -0.244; 1.89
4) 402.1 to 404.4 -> -0.349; 1.86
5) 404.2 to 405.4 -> -0.224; 1.97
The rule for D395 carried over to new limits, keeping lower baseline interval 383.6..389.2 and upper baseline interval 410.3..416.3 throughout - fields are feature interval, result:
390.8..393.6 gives 0.287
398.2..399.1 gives -0.171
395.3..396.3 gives 0.038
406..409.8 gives -0.269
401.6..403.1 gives -0.263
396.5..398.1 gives 0.452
